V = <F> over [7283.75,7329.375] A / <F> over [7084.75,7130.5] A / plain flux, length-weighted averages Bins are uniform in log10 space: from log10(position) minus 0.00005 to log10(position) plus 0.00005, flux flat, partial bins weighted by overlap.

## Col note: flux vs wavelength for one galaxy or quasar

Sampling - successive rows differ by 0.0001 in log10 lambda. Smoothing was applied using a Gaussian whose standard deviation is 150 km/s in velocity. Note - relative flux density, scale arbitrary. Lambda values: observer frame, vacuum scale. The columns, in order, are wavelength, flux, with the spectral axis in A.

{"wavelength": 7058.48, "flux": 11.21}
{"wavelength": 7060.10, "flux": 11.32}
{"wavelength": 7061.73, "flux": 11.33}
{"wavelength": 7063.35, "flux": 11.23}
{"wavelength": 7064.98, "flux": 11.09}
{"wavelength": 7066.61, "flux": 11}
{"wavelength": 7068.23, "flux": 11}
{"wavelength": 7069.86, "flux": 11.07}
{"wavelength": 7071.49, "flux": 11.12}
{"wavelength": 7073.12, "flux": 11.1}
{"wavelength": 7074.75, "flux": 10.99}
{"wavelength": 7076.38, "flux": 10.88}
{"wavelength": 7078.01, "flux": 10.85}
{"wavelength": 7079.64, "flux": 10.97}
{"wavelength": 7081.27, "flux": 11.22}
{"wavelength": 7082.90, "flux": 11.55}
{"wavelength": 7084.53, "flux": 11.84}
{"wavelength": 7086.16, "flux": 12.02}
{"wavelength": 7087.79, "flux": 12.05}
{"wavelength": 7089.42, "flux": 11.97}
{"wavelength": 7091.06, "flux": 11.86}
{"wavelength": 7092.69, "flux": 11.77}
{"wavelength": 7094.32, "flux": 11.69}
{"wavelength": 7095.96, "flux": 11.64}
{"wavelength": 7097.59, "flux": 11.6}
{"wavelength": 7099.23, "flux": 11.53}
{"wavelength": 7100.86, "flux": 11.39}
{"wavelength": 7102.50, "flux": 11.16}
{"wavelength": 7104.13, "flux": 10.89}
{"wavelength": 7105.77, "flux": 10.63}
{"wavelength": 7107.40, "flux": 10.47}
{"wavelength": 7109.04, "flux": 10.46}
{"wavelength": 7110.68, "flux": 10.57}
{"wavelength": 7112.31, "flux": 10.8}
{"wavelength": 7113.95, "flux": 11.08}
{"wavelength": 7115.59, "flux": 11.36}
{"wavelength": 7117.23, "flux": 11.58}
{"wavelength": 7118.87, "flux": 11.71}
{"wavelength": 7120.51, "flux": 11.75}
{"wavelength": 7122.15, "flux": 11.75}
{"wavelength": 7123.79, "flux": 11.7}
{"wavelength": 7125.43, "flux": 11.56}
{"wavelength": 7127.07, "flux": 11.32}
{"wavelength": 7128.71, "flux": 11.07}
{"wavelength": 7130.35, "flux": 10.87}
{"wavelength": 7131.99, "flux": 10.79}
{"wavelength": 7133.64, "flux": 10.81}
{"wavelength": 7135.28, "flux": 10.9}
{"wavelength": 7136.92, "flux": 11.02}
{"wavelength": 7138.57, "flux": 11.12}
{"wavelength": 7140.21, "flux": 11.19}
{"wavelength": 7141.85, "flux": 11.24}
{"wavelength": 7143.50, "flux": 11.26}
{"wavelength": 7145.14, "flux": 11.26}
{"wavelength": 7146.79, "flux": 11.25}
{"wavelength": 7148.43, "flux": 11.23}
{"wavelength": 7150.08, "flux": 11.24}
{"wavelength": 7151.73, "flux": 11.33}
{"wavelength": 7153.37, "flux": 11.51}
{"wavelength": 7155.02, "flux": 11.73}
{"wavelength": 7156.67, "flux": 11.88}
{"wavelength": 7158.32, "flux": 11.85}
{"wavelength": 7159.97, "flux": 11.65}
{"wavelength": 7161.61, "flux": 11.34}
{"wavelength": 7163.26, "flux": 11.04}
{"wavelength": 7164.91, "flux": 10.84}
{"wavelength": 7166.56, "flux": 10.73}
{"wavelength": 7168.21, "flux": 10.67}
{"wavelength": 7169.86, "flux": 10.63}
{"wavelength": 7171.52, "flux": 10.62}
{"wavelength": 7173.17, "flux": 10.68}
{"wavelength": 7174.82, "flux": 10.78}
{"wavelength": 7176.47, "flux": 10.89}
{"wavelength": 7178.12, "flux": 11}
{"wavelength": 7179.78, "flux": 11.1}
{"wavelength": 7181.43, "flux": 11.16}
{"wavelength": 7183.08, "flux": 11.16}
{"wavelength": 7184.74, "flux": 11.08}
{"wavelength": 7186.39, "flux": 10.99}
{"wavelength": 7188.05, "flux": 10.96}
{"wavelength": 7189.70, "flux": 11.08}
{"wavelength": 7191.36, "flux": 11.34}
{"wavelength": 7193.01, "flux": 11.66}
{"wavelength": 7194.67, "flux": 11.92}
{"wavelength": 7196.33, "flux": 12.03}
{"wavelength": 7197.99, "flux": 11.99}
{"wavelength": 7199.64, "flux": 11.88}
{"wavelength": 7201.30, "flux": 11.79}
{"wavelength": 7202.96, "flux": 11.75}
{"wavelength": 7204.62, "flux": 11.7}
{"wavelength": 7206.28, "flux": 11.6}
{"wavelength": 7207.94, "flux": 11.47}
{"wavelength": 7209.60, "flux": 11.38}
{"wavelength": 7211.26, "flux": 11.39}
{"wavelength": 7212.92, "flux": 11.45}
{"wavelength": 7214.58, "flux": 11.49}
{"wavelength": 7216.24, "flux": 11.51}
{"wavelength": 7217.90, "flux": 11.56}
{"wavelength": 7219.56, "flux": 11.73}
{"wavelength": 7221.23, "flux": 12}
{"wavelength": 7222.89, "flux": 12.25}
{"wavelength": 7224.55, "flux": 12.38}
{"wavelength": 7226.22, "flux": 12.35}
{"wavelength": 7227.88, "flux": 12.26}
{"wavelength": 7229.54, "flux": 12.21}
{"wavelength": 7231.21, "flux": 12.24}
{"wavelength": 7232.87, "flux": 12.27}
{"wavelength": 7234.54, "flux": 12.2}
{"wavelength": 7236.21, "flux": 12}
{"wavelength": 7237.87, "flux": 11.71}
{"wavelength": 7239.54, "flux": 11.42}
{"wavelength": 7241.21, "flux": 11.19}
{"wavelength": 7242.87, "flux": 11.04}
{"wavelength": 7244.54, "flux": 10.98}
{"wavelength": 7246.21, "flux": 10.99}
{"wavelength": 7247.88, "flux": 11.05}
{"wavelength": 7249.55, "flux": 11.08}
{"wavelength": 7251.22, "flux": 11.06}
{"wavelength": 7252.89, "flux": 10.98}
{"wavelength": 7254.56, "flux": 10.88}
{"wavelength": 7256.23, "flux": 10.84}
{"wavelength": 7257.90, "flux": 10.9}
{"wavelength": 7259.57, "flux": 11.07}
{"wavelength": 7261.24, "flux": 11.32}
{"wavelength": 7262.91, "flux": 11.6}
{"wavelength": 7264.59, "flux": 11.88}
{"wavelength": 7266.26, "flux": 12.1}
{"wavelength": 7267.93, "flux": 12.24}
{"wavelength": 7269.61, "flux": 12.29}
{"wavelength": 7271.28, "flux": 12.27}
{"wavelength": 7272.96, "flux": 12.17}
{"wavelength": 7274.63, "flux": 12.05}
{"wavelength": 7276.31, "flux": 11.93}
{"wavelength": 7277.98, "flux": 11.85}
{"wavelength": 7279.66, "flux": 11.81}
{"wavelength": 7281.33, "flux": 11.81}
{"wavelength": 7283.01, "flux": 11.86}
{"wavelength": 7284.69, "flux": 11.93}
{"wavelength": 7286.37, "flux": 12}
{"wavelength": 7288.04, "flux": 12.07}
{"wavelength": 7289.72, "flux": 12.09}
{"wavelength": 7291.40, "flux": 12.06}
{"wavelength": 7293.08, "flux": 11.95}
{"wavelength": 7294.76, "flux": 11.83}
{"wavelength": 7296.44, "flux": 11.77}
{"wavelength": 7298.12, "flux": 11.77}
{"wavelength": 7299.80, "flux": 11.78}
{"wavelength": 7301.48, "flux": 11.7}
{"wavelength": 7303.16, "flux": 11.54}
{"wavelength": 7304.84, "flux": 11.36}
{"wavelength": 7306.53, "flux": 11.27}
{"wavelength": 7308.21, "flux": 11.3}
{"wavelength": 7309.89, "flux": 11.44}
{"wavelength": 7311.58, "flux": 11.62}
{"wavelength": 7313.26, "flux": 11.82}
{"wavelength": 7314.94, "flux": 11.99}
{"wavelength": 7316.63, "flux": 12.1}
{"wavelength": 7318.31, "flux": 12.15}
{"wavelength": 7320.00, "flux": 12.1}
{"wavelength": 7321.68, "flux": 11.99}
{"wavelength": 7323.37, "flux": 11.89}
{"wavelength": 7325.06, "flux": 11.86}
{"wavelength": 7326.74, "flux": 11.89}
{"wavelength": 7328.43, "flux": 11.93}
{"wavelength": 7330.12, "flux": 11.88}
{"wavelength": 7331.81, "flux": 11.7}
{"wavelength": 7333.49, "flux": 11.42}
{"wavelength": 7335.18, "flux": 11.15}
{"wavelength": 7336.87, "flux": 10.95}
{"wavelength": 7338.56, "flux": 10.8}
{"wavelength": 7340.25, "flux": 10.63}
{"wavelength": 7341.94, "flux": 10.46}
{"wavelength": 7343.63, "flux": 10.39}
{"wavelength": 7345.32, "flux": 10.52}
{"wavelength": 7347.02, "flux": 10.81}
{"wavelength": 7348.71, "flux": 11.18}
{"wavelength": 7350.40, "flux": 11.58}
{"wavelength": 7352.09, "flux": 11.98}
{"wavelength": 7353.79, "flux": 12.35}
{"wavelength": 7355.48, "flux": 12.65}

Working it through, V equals 1.04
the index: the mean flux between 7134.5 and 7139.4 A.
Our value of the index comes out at 11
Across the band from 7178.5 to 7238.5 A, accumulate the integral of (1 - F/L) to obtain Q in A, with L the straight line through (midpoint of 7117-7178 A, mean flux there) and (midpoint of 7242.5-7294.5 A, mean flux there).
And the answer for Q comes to -1.4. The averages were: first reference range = 11.2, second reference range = 11.6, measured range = 11.7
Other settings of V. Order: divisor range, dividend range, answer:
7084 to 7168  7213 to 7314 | 1.03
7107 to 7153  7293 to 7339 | 1.04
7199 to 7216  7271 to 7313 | 1.02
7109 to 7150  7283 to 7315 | 1.05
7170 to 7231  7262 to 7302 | 1.04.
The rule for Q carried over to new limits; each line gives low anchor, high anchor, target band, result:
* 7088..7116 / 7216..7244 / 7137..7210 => 2.00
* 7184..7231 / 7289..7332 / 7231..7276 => 0.76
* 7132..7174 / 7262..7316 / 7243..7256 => 0.72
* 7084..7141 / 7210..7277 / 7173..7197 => 0.63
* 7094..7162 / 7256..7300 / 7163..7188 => 1.21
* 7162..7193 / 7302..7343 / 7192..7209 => -1.11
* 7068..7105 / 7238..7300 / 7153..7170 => 0.31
